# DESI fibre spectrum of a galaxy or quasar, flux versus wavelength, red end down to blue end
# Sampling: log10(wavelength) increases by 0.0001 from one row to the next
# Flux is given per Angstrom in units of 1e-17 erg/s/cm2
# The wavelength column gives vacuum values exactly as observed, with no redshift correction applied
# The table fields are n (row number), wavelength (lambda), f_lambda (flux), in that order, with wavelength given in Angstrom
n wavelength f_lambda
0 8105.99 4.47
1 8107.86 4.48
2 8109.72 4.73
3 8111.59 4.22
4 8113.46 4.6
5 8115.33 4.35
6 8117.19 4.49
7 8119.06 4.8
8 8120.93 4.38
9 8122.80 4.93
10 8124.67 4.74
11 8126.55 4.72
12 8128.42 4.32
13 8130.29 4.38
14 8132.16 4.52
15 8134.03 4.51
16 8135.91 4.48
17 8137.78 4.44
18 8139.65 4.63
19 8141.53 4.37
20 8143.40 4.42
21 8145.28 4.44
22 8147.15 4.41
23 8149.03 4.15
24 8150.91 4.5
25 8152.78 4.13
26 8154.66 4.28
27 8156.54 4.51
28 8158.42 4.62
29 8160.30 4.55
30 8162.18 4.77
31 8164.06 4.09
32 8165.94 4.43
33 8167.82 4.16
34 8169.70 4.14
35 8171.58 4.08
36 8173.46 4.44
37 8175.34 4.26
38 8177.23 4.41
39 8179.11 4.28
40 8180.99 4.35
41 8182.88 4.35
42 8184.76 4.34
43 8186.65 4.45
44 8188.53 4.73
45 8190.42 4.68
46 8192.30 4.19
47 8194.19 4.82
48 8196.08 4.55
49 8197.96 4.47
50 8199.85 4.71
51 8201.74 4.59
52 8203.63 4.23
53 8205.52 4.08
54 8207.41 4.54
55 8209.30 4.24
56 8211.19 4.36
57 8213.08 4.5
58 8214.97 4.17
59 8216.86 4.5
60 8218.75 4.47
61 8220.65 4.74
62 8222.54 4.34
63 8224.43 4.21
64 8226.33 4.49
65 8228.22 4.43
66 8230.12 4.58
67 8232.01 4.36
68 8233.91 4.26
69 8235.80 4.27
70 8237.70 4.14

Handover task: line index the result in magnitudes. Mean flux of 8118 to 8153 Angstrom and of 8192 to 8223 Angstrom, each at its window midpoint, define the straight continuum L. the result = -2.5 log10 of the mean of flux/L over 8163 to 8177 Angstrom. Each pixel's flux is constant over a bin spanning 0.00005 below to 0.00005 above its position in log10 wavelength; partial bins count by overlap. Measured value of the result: 0.057 mag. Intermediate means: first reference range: 4.5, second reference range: 4.45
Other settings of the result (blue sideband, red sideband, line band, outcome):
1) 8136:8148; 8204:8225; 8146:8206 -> 0.00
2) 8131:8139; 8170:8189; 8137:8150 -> 0.01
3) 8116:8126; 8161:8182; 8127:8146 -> 0.02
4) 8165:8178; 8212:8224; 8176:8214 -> -0.02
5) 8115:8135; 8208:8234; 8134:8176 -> 0.03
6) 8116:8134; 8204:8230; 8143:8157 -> 0.05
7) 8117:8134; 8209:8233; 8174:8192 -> 0.02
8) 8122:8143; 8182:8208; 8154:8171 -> 0.03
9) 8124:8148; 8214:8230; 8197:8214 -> 0.01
